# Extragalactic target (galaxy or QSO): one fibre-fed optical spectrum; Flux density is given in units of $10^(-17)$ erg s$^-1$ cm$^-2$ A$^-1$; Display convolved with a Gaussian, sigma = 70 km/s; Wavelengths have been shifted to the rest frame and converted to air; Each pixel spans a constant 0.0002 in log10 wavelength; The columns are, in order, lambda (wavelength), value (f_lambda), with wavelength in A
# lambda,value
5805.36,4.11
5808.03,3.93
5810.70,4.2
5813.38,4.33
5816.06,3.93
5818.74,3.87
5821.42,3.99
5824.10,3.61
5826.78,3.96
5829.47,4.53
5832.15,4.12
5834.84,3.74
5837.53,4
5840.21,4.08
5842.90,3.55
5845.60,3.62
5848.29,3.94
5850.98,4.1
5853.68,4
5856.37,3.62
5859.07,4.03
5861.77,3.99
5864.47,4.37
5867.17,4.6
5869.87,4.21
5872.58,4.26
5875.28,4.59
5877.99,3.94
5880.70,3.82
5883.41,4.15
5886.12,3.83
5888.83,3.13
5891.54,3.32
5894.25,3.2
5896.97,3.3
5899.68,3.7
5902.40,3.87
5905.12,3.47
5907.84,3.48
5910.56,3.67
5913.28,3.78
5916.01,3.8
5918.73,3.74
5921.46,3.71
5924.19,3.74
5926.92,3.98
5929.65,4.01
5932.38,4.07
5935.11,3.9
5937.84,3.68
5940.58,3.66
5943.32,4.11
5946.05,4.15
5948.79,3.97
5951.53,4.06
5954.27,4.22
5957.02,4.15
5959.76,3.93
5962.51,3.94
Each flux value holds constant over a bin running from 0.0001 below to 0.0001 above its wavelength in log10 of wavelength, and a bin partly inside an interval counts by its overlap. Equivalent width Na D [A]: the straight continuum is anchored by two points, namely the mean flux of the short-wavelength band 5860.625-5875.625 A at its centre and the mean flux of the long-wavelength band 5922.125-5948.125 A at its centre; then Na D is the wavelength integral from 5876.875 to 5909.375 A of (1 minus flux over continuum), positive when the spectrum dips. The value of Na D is 4.5 A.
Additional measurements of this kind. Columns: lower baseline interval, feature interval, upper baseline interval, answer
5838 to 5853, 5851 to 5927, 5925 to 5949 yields 1.4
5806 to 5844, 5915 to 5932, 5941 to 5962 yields 0.8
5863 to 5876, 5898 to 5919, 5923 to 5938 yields 2.1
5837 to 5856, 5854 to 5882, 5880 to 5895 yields -3.1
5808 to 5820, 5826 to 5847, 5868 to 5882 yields 0.8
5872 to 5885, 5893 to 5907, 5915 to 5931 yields 1.7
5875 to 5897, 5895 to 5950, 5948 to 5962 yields 1.4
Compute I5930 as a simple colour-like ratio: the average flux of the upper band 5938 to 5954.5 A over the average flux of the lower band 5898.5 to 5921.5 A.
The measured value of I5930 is 1.1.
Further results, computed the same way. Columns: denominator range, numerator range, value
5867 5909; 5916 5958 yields 1.04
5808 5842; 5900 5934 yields 0.94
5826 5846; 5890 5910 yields 0.88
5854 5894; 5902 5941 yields 0.95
